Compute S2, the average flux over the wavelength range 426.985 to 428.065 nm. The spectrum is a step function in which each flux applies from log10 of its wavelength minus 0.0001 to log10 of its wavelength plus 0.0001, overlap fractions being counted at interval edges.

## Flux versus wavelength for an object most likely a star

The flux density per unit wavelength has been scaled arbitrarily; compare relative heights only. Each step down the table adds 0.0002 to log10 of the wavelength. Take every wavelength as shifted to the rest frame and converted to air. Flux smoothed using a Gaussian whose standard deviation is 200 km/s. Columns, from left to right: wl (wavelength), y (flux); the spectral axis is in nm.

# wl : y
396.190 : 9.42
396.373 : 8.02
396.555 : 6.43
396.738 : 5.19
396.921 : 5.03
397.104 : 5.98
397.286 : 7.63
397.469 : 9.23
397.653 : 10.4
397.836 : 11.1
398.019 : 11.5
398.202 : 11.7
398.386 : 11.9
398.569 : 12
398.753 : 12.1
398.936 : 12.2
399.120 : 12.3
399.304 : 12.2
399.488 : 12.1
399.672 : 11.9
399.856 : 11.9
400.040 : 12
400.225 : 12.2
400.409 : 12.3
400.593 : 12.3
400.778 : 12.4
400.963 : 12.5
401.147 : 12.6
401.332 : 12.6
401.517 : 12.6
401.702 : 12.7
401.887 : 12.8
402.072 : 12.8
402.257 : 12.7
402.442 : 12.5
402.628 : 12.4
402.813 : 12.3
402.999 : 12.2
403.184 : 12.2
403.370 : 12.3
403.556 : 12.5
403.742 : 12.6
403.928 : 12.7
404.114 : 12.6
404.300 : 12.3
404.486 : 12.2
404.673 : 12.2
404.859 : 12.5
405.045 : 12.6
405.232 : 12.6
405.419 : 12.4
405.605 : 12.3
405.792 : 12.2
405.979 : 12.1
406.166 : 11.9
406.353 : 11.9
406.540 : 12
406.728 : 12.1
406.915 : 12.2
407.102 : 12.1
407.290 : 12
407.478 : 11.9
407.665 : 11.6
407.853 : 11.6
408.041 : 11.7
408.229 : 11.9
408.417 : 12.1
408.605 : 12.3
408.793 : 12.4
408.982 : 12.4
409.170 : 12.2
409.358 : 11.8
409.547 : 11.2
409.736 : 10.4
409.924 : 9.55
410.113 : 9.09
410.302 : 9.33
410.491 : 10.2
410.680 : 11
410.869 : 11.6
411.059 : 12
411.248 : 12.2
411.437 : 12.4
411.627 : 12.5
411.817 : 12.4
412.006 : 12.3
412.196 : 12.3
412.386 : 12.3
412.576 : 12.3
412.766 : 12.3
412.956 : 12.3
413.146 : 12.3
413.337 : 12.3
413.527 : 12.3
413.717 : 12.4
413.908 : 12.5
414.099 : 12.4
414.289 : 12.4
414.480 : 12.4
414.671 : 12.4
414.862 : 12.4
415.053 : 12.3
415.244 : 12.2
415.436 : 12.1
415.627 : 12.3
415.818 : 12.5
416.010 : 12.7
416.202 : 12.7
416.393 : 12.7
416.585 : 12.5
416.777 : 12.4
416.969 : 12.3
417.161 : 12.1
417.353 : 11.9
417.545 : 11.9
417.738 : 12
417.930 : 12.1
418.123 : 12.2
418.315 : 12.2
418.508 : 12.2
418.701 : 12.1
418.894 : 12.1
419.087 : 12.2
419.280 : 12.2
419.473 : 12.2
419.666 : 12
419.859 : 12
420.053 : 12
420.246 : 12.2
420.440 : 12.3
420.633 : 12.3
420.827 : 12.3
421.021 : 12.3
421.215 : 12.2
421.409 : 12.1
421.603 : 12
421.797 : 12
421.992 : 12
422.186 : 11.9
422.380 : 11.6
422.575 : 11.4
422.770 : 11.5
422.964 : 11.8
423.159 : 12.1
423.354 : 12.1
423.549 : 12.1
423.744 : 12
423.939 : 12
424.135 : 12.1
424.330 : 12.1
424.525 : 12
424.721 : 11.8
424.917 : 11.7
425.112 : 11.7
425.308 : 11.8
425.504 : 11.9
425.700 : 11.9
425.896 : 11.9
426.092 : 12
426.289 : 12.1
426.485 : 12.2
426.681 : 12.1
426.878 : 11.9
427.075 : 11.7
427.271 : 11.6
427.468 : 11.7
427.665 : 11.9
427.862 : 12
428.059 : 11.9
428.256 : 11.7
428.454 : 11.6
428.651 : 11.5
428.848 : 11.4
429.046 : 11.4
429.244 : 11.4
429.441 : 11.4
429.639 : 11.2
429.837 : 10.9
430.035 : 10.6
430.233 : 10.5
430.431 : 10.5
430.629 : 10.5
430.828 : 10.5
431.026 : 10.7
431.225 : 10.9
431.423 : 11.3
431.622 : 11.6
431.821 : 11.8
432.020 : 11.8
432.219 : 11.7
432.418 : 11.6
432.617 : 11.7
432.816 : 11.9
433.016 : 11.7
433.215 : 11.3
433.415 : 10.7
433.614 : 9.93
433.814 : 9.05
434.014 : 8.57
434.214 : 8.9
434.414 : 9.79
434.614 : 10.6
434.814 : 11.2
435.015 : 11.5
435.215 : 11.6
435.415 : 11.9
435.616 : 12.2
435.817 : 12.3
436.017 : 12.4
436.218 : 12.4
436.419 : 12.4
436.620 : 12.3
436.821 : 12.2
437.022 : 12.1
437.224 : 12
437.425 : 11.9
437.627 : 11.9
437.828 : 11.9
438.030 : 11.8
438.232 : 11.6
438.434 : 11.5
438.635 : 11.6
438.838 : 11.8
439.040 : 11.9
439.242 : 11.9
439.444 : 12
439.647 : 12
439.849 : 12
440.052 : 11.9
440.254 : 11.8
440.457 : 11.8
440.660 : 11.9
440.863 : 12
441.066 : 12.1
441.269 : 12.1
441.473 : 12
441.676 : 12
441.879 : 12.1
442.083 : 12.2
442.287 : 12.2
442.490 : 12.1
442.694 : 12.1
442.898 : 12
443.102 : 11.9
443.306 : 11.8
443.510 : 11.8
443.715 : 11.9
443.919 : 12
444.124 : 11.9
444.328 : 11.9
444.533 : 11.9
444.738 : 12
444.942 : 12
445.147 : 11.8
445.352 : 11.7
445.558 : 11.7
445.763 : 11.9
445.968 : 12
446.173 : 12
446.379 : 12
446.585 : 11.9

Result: 11.8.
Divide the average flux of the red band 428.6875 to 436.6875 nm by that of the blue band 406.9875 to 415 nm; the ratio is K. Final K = 0.9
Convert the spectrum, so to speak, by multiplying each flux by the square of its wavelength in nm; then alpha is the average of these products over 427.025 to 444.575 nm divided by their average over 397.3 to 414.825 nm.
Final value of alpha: 1.1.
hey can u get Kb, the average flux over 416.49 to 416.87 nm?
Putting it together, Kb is 12.4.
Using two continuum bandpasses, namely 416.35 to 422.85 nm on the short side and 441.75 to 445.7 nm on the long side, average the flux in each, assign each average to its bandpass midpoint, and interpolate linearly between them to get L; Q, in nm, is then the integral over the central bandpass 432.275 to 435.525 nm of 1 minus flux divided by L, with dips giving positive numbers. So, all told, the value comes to 0.337 nm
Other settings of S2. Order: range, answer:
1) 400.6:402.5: 12.6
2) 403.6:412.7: 11.9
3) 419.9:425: 12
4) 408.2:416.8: 12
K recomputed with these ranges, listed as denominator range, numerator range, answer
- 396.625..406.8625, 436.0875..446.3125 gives 1.02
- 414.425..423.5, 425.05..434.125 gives 0.93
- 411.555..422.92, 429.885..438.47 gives 0.92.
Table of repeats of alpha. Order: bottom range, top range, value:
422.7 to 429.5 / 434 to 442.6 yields 1.05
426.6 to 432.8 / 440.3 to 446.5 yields 1.12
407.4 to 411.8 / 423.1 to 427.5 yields 1.12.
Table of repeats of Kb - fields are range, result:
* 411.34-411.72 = 12.4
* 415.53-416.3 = 12.6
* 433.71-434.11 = 8.81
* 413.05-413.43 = 12.3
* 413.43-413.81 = 12.4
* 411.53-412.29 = 12.4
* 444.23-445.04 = 12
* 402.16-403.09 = 12.4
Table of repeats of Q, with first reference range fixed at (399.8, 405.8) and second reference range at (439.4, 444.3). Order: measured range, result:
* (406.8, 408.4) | 0.06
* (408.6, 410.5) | 0.21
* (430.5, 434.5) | 0.43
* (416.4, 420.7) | 0.03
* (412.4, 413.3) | 0.00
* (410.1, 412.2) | 0.14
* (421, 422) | 0.01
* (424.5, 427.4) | 0.07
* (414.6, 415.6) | 0.00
